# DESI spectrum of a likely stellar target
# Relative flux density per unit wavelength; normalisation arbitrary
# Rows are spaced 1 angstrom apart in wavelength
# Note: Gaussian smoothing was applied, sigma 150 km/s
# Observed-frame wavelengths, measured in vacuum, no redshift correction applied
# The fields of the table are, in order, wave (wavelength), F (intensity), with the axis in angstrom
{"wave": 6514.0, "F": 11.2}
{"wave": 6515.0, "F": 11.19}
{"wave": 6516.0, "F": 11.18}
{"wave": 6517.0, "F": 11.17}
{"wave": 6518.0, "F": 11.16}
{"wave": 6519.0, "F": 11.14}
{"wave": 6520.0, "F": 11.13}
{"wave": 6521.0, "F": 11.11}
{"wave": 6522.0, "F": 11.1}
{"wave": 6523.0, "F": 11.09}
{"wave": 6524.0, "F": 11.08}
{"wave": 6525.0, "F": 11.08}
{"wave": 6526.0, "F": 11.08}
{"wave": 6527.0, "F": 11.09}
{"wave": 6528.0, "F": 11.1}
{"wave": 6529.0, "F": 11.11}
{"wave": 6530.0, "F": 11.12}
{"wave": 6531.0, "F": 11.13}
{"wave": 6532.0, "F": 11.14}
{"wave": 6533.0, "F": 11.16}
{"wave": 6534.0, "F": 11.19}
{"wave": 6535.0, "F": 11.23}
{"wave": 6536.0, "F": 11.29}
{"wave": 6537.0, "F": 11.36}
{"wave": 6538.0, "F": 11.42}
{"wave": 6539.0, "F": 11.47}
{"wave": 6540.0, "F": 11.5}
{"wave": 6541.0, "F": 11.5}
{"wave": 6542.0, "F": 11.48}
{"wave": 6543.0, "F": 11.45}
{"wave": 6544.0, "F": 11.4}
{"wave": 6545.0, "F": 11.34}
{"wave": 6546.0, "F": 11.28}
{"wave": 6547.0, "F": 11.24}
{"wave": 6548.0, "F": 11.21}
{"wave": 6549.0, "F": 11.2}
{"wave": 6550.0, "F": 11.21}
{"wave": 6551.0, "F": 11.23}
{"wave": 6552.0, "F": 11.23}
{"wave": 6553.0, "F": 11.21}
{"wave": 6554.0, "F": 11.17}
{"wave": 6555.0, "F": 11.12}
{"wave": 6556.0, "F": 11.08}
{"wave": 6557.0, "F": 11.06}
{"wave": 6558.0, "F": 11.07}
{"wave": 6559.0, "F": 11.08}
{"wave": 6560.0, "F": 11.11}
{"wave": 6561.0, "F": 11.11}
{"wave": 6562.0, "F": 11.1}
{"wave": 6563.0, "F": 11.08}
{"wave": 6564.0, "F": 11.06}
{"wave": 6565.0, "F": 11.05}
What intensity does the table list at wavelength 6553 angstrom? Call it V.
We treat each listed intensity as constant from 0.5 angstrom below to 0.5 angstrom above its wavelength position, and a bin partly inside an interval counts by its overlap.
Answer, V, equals 11.21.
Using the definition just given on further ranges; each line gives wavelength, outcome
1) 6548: 11.21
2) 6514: 11.2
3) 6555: 11.12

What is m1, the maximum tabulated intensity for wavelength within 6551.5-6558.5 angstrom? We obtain 11.23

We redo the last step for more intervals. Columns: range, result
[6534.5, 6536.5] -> 11.29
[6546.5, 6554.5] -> 11.24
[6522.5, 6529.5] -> 11.11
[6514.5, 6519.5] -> 11.19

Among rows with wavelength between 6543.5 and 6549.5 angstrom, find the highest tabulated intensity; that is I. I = 11.4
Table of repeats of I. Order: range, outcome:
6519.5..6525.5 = 11.13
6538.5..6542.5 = 11.5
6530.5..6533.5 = 11.16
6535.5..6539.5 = 11.47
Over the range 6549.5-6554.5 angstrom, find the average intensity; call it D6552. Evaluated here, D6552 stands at 11.2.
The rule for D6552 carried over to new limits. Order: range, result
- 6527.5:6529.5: 11.1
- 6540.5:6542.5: 11.5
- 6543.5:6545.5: 11.4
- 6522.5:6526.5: 11.1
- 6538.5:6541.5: 11.5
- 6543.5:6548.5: 11.3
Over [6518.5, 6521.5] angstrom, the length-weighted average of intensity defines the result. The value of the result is 11.1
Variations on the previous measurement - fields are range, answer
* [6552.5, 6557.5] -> 11.1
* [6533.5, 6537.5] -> 11.3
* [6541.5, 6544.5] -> 11.4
